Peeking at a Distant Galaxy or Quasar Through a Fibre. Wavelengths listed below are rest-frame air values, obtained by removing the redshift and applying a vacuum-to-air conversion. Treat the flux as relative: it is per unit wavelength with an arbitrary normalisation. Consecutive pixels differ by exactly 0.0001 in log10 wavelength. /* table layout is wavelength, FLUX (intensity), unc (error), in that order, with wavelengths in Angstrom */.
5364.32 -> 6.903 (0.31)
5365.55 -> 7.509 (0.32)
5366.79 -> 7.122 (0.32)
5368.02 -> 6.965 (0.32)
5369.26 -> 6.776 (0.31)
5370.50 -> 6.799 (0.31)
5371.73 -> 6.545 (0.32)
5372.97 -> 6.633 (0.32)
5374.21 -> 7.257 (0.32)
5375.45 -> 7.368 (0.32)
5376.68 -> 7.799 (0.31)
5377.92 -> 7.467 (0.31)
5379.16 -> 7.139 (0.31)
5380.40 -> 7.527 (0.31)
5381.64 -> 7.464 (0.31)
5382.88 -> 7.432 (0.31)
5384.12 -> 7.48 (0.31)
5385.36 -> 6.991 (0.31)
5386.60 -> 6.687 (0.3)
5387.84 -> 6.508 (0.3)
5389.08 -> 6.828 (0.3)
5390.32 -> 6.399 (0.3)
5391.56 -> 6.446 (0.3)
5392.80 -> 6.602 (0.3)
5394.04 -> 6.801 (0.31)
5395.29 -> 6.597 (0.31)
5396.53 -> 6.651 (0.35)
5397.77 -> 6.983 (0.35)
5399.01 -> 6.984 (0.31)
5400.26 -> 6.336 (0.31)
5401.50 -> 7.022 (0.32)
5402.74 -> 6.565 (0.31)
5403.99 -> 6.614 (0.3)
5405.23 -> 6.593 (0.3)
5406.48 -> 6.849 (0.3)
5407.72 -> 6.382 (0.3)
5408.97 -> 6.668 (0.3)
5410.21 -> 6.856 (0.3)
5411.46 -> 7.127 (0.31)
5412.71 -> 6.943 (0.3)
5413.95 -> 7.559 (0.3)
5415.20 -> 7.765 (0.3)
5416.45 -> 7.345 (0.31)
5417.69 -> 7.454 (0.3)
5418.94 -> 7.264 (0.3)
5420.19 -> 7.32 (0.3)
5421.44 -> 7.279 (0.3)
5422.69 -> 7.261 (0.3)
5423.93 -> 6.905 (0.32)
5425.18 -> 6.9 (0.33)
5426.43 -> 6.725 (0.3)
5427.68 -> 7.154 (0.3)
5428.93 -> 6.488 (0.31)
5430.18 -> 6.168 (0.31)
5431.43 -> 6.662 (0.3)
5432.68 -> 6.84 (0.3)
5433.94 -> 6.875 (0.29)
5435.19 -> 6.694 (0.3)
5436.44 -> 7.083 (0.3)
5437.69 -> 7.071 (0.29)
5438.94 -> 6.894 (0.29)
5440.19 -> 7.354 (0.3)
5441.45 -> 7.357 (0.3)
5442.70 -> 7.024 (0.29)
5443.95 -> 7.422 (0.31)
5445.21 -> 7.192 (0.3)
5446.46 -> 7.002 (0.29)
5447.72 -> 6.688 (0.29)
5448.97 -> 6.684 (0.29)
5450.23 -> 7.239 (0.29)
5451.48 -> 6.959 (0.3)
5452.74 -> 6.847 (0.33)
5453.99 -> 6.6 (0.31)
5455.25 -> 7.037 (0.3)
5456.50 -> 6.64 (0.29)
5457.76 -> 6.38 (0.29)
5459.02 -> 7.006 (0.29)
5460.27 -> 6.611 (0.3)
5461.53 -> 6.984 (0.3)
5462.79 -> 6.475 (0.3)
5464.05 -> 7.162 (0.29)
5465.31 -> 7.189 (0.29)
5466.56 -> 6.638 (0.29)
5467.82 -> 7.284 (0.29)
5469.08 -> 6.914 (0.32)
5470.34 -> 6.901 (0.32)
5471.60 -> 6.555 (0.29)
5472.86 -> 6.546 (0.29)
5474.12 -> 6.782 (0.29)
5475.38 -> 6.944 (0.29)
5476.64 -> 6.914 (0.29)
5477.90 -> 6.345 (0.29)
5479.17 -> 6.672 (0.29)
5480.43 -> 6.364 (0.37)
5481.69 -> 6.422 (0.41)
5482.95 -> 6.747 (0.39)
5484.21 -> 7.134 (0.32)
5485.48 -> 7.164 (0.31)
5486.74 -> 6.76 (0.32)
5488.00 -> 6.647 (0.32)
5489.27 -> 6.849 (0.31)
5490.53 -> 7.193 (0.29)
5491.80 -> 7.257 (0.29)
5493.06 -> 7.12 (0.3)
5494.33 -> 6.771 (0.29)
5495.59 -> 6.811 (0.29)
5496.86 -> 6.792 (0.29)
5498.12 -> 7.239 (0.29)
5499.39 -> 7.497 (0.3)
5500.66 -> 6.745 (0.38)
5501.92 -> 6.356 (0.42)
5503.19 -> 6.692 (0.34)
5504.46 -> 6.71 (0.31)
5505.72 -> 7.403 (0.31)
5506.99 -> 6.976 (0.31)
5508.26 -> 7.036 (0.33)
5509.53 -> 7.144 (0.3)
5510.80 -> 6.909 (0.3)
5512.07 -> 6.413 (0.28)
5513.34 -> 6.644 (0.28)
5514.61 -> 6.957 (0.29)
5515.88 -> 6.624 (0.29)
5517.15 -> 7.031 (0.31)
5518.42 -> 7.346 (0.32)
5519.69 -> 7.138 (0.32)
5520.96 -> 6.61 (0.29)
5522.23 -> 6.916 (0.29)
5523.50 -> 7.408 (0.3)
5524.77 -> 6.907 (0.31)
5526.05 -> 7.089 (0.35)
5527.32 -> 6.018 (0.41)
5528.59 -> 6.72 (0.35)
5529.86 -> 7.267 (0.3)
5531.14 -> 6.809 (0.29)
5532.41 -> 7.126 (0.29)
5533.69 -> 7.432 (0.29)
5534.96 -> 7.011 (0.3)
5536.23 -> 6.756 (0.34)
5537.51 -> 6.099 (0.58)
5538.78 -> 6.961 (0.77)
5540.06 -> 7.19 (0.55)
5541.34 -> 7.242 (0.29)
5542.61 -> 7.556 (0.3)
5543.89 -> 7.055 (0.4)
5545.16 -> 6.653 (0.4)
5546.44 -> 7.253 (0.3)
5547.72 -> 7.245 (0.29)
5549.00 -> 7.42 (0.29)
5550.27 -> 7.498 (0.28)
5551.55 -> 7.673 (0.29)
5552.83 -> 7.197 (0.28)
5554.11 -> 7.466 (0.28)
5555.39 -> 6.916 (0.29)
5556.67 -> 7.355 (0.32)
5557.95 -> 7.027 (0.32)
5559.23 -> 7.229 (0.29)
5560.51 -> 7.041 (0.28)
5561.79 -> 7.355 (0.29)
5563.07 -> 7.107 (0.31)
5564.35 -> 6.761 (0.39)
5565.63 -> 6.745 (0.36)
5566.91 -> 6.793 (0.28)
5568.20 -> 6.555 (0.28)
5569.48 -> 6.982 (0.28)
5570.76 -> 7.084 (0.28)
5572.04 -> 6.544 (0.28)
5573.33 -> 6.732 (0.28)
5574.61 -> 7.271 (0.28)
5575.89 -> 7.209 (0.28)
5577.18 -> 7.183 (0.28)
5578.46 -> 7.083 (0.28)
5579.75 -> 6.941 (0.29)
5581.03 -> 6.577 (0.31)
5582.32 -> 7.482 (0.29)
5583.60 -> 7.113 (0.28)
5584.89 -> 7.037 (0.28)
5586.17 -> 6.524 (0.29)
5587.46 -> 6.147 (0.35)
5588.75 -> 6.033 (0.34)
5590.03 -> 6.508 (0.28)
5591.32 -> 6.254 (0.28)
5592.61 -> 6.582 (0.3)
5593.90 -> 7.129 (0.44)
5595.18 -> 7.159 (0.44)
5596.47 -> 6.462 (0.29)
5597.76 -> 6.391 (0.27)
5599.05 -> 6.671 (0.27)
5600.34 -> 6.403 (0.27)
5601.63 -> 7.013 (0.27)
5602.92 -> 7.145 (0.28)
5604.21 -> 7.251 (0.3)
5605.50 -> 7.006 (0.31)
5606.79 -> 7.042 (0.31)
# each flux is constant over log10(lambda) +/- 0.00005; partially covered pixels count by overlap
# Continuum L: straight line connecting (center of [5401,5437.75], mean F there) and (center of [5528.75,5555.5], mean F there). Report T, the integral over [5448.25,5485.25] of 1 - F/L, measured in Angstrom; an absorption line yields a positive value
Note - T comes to 1.2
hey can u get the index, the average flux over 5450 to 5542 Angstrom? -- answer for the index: 6.88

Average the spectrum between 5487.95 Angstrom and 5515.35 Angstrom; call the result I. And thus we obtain 6.92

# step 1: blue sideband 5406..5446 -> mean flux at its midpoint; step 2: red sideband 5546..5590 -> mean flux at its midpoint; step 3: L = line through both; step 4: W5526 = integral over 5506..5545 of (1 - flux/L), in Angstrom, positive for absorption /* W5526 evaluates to 0.4 Angstrom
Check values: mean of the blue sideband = 7.03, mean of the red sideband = 7.01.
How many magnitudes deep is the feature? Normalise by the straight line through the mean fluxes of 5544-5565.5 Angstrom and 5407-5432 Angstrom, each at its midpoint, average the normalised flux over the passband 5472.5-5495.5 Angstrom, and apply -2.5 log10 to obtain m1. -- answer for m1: 0.044 mag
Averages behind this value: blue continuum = 7.01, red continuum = 7.19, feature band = 6.82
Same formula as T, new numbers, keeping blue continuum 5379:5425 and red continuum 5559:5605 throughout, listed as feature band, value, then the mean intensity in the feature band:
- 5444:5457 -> 0.0 Angstrom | 6.91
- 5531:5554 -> -0.9 Angstrom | 7.14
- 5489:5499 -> -0.2 Angstrom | 7.02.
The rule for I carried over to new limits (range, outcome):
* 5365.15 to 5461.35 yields 6.95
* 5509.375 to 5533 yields 6.89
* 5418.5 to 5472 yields 6.92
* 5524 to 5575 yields 7.03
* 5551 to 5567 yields 7.14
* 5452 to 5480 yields 6.79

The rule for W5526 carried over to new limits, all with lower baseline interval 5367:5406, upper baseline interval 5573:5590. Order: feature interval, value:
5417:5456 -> -0.5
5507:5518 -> 0.0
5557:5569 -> -0.2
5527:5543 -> -0.2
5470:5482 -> 0.4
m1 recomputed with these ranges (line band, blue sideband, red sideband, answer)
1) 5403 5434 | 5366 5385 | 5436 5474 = 0.01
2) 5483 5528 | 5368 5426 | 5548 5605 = 0.01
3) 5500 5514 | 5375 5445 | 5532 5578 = 0.04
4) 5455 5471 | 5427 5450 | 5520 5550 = 0.01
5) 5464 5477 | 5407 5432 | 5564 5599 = 0.01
